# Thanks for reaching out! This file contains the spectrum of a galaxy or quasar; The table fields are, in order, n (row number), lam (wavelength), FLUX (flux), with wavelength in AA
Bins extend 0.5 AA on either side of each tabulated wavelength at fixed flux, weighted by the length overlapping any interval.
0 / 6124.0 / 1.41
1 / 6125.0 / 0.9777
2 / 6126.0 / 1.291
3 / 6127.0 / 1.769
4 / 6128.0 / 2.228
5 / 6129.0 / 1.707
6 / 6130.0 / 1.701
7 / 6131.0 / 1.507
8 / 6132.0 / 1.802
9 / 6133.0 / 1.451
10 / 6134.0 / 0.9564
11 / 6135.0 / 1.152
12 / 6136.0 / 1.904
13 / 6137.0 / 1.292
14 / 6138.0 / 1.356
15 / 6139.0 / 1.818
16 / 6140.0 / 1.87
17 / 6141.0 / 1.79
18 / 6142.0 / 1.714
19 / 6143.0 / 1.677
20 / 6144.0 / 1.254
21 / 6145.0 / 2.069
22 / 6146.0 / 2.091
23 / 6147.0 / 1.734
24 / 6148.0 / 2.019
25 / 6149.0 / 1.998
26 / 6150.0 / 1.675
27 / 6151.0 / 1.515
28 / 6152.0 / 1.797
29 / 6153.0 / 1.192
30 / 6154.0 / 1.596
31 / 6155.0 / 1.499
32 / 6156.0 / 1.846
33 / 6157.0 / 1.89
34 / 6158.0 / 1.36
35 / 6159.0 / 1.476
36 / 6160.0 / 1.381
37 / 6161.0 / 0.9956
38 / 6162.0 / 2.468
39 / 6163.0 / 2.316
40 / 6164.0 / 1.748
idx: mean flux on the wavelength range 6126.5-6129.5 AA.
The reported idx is 1.9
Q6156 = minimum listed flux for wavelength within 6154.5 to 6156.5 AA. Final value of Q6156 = 1.499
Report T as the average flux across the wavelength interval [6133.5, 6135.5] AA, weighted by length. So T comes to 1.05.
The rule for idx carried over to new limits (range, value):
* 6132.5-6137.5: 1.35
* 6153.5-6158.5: 1.64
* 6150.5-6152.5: 1.66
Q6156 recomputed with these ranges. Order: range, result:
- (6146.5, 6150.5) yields 1.675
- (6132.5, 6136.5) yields 0.9564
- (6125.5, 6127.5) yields 1.291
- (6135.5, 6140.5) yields 1.292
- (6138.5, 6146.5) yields 1.254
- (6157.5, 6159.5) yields 1.36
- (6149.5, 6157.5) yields 1.192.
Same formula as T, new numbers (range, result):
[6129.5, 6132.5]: 1.67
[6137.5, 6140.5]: 1.68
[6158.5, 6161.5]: 1.28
